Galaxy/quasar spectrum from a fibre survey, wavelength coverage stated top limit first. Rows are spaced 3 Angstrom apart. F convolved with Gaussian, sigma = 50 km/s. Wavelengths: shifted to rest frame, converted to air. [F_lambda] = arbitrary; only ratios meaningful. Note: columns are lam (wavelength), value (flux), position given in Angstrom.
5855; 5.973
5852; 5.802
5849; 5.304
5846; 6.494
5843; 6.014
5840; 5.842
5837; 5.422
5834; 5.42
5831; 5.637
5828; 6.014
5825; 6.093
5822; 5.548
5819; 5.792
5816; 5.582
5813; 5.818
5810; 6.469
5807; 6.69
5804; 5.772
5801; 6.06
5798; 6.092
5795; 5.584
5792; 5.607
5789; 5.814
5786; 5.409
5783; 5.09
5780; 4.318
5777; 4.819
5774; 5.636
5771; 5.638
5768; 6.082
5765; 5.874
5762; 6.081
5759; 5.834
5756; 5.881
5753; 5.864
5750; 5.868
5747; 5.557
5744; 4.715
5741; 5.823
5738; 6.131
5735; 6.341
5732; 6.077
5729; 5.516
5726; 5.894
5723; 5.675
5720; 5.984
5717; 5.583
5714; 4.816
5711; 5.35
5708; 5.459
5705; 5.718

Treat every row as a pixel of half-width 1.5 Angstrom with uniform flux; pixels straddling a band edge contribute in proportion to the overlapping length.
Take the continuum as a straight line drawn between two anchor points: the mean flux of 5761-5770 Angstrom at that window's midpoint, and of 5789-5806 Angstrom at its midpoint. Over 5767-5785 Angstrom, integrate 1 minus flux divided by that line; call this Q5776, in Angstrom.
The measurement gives 2.1 Angstrom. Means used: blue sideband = 5.99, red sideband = 5.85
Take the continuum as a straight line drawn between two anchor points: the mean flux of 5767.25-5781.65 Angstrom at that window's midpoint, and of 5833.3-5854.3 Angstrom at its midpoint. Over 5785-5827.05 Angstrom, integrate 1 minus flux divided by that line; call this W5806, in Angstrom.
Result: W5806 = -3.0 Angstrom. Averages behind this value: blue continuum 5.26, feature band 5.89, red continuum 5.78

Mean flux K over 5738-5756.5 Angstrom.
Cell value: 5.65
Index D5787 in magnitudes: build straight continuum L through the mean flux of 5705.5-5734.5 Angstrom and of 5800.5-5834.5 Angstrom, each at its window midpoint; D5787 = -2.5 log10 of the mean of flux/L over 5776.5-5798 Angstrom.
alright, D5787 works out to 0.10 mag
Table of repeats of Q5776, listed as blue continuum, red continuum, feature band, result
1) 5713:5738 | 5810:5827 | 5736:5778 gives 0.6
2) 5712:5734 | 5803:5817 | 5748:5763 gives -0.2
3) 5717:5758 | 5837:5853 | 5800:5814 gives -0.8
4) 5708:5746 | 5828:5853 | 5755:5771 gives -0.7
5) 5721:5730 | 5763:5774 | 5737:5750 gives 0.5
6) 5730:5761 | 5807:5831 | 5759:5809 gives 1.7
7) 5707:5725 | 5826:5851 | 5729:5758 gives -1.2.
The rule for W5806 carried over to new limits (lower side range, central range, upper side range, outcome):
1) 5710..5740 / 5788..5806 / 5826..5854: -0.2 Angstrom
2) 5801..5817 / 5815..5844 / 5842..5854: 1.2 Angstrom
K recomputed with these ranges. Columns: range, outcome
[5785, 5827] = 5.89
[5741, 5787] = 5.52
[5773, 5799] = 5.36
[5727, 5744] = 5.86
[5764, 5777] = 5.69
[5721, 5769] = 5.82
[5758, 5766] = 5.94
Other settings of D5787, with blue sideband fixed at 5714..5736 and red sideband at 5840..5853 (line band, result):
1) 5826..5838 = 0.04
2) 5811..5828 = 0.01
